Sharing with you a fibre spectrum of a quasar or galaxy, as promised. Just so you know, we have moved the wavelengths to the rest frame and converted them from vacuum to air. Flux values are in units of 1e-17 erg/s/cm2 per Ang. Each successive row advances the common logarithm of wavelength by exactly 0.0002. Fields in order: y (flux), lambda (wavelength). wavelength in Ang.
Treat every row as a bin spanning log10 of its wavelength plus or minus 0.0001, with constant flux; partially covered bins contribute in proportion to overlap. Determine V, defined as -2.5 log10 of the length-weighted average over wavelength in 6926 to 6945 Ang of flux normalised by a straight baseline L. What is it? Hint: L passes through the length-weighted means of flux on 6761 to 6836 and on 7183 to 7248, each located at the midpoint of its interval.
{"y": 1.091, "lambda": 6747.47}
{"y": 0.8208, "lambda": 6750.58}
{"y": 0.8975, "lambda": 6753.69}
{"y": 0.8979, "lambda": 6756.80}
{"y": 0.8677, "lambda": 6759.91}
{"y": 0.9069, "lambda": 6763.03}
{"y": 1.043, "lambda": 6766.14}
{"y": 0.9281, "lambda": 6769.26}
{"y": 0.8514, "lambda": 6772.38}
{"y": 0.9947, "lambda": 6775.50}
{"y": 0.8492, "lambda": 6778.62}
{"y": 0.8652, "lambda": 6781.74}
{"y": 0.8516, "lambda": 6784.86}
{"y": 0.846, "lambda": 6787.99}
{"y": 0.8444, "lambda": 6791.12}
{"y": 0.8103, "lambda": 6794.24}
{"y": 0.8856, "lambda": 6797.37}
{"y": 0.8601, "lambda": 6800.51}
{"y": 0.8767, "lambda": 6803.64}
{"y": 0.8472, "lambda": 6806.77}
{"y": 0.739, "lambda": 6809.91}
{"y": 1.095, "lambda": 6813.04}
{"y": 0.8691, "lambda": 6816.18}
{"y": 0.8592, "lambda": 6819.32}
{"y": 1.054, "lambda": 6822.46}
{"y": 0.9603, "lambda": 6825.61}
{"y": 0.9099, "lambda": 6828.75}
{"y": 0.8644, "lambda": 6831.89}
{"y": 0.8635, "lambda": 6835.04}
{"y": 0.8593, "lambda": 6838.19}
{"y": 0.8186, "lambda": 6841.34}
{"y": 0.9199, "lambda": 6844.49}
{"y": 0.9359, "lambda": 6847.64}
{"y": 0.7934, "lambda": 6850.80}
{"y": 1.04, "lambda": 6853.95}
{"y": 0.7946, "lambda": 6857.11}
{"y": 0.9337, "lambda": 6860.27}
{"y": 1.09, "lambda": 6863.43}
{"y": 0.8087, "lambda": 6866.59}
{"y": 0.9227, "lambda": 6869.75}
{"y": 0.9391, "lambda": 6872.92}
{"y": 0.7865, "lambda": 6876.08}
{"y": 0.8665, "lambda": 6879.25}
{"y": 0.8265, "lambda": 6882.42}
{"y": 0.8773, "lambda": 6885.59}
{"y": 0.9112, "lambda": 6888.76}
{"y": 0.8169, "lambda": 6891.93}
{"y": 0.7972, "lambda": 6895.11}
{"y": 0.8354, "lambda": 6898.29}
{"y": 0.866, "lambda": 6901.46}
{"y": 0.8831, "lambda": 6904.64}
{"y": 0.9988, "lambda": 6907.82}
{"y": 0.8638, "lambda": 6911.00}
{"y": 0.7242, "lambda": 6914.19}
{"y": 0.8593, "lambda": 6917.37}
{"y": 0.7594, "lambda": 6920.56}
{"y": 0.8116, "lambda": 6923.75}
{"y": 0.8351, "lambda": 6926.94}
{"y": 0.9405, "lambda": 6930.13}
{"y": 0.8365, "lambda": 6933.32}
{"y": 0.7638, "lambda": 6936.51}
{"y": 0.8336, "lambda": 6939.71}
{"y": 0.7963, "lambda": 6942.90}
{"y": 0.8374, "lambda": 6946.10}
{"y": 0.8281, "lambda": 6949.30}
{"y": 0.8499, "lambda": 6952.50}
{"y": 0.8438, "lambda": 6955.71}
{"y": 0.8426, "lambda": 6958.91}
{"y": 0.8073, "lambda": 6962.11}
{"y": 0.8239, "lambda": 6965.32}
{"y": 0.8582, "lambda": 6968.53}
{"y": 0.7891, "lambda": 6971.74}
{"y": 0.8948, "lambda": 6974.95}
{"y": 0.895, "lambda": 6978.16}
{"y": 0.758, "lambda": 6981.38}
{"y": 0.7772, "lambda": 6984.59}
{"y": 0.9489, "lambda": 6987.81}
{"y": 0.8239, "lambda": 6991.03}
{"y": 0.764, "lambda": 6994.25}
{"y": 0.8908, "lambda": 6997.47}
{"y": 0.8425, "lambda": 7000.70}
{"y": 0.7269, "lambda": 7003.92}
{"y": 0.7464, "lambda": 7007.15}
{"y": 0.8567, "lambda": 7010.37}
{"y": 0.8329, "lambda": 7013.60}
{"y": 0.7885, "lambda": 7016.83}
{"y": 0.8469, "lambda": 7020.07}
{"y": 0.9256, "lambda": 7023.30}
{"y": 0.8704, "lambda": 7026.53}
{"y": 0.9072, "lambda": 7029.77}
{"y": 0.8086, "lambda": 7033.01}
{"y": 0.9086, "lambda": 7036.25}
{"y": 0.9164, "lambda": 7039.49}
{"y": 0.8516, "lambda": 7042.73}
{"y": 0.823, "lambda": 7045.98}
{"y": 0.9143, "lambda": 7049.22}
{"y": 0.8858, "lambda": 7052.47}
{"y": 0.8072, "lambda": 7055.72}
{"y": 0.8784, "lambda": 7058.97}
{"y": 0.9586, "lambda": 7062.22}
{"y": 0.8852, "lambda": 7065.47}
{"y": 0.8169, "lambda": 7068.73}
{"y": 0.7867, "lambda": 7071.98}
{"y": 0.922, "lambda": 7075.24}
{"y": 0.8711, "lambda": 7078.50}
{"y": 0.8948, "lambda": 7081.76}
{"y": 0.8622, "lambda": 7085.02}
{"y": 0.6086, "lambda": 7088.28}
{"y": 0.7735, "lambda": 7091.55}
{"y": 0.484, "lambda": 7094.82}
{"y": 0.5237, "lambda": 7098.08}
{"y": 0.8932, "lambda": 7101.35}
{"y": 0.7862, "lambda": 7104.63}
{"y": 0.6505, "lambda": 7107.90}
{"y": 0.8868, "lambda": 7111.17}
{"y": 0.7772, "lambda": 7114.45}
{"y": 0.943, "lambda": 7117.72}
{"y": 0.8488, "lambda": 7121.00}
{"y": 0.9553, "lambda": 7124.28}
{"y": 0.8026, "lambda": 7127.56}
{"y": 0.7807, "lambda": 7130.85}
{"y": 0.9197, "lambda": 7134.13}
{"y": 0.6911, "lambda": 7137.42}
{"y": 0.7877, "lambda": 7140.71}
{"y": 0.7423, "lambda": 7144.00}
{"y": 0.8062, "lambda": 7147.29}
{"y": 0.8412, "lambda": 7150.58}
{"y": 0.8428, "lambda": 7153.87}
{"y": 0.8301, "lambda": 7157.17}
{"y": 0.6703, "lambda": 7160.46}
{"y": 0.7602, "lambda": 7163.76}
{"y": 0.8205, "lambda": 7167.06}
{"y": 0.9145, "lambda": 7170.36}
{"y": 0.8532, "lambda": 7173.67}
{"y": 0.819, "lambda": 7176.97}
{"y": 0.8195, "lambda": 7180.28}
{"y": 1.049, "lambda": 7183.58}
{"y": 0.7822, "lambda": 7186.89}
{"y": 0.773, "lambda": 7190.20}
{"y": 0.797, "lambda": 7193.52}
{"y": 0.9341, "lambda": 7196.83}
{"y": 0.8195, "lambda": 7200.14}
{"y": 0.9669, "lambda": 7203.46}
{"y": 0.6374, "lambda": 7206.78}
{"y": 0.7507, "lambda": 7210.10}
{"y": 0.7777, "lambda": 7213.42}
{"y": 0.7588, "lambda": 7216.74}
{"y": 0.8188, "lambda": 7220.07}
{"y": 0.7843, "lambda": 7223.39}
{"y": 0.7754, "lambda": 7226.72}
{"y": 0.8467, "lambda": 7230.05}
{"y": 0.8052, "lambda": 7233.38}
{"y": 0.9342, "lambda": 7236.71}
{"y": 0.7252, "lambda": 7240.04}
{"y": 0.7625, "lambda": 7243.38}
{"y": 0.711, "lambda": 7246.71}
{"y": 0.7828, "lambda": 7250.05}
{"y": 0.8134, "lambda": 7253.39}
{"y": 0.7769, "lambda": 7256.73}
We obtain 0.040 mag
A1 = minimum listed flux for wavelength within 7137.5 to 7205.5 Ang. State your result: 0.6703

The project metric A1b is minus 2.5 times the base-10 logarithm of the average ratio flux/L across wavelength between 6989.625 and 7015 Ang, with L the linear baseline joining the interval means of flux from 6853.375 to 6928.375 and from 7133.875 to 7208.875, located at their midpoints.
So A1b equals 0.05 mag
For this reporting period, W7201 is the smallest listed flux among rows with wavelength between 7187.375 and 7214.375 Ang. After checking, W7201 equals 0.6374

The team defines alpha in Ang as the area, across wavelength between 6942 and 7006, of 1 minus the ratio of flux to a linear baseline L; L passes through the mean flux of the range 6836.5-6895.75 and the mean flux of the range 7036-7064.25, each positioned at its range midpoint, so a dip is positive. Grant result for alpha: 3.8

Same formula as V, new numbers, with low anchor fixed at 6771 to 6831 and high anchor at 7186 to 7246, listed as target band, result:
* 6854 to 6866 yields -0.08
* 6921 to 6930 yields 0.04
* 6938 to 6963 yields 0.03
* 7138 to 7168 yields 0.04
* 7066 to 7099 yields 0.09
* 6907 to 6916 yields 0.02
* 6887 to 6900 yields 0.03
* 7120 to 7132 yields -0.04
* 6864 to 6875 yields -0.04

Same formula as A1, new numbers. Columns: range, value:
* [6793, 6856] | 0.739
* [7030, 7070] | 0.8072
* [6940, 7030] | 0.7269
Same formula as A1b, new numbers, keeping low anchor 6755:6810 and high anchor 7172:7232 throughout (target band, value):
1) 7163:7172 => -0.02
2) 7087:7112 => 0.20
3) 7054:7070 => -0.04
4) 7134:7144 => 0.08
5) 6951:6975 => 0.02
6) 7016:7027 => -0.02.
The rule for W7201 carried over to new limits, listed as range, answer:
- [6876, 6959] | 0.7242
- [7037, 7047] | 0.823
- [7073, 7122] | 0.484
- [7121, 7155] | 0.6911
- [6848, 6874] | 0.7934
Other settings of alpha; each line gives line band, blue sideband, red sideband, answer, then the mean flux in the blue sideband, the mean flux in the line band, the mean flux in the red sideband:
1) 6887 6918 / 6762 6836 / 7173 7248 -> 0.7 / 0.895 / 0.856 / 0.813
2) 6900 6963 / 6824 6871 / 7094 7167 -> 2.0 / 0.901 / 0.839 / 0.787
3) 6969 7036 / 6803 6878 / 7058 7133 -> 0.4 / 0.899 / 0.837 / 0.808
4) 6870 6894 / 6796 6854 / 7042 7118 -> 0.3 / 0.894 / 0.863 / 0.809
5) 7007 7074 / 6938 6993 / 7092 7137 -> -4.2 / 0.835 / 0.861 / 0.786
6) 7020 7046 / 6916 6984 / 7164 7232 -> -1.6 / 0.831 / 0.878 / 0.823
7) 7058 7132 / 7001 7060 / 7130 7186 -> 2.4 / 0.849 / 0.808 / 0.821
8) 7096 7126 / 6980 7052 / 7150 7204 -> 1.4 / 0.843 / 0.803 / 0.838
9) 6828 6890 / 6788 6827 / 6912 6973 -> -1.7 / 0.89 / 0.888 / 0.824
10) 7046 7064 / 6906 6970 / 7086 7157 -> -1.9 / 0.836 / 0.883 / 0.78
